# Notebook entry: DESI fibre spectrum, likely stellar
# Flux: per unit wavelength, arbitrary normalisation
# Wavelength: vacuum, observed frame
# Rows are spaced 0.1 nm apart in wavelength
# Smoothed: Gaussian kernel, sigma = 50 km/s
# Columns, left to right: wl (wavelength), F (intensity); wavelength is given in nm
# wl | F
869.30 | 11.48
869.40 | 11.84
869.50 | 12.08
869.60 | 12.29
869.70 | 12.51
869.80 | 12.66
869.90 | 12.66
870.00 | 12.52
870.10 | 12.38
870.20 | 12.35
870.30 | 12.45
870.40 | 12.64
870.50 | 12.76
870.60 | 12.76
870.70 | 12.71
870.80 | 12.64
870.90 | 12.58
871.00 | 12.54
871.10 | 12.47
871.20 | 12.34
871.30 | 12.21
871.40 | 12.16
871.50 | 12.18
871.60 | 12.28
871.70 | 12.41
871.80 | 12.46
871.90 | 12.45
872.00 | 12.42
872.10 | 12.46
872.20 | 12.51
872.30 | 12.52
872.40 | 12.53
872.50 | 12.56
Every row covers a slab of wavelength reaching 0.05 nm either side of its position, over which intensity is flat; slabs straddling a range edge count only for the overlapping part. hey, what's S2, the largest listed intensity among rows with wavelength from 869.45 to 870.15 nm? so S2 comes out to 12.66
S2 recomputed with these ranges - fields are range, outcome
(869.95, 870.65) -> 12.76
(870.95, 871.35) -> 12.54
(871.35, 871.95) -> 12.46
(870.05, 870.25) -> 12.38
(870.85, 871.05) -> 12.58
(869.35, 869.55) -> 12.08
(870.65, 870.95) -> 12.71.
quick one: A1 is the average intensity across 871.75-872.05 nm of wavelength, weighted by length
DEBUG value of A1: 12.4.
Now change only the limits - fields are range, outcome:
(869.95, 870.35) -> 12.4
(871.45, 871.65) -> 12.2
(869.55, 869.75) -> 12.4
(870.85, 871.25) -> 12.5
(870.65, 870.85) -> 12.7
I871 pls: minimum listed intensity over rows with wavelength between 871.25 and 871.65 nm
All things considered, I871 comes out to 12.16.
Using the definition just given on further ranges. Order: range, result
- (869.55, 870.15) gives 12.29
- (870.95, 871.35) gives 12.21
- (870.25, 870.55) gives 12.45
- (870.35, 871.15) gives 12.47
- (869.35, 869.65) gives 11.84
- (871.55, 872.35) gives 12.28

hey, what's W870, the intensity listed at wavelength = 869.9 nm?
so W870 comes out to 12.66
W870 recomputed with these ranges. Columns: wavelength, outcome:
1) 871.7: 12.41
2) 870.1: 12.38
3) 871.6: 12.28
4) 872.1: 12.46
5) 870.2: 12.35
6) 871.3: 12.21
